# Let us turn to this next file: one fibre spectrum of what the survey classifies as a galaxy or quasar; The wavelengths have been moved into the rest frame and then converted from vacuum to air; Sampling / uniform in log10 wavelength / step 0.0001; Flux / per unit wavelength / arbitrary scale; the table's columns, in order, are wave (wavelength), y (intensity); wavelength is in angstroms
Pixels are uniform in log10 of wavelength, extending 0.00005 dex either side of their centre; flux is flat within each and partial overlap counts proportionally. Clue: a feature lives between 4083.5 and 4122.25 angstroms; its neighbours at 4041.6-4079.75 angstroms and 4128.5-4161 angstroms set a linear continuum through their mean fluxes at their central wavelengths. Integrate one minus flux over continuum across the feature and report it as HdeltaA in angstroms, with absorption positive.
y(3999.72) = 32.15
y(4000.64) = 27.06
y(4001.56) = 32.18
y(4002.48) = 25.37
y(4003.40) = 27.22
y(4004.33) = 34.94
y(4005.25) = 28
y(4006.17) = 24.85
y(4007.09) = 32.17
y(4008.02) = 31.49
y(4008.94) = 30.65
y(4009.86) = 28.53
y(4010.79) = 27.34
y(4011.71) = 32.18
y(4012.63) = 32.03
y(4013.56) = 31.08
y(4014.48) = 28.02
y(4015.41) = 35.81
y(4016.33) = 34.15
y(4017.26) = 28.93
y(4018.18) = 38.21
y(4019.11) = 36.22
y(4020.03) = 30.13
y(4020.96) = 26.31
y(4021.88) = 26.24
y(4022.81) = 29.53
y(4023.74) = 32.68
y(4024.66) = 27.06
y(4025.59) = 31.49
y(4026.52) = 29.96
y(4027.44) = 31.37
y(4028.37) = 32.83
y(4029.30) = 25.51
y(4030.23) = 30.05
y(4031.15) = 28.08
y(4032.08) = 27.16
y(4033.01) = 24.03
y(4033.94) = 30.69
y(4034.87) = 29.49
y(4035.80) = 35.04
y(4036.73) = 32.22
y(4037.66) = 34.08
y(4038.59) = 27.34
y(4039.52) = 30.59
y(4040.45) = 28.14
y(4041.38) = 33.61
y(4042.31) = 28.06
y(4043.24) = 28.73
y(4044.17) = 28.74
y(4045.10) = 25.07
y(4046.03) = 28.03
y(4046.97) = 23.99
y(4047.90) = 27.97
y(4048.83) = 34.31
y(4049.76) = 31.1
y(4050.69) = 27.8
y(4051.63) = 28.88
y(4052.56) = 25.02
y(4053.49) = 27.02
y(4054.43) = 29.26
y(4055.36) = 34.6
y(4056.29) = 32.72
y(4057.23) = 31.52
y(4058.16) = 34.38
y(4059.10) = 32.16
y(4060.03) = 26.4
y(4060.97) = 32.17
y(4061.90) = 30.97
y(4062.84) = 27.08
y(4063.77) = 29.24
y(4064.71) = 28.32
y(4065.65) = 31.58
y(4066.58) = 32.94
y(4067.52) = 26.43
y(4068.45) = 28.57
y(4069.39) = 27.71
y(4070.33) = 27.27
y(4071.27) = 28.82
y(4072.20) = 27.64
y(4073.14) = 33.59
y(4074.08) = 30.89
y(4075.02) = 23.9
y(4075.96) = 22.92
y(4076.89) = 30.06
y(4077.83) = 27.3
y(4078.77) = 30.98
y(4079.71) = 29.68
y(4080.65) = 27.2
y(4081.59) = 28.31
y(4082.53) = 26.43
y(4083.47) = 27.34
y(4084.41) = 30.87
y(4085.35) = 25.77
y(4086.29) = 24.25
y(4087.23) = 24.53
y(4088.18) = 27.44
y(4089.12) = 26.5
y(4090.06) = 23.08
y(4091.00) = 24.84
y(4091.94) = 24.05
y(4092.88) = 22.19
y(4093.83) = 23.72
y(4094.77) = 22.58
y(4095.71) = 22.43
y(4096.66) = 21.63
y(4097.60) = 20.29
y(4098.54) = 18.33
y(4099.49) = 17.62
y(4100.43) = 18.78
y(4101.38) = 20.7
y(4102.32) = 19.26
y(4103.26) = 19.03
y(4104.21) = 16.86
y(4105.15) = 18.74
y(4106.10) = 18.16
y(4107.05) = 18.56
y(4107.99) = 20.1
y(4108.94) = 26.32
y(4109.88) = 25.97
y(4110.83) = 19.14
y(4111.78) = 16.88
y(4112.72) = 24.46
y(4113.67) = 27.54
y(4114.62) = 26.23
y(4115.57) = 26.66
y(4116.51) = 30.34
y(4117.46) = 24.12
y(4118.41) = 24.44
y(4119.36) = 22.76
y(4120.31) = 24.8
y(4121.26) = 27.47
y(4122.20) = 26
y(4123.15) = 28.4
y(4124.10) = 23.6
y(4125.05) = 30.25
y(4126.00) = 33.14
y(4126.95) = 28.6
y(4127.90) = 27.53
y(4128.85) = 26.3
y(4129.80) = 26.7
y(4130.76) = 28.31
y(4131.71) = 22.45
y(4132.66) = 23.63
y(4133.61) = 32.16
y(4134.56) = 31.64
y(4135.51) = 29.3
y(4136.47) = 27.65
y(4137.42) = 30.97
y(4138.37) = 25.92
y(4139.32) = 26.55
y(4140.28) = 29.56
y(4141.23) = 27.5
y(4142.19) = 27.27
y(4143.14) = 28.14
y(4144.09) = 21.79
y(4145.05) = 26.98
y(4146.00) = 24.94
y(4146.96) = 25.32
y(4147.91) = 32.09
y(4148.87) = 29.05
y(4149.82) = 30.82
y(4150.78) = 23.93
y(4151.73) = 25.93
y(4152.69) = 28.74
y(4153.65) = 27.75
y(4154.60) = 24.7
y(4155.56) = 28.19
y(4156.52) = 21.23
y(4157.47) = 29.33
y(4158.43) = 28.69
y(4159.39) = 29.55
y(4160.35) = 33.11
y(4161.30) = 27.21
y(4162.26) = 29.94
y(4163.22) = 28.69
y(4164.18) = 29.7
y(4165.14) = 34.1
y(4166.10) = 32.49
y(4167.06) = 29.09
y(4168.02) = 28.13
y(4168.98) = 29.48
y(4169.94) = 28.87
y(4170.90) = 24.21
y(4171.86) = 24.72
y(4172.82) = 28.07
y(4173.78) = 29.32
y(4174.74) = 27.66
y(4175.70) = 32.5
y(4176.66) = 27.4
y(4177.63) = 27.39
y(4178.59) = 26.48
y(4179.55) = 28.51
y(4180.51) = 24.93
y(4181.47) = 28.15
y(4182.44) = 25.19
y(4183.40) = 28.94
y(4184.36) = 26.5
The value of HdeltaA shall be 7.3 angstroms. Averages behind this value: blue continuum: 29.1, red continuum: 27.5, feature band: 23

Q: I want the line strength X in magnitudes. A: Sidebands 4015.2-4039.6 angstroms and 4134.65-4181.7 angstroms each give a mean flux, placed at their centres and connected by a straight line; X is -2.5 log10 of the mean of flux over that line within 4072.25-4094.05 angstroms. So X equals 0.10 mag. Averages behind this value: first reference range 30.5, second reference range 28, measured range 26.8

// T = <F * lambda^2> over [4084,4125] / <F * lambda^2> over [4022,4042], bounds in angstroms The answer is 0.8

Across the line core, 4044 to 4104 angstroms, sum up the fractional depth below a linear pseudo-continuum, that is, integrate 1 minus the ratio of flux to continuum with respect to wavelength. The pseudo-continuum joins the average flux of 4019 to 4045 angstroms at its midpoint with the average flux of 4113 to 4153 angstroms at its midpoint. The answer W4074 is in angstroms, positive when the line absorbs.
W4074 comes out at 3.8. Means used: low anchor 29.7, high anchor 27.3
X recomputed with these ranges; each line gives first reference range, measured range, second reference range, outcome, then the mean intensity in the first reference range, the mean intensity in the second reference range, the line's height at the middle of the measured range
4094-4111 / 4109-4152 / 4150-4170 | -0.11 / 20.3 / 28.5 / 24.3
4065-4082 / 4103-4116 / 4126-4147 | 0.27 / 28.7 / 27.4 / 27.9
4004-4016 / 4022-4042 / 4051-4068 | 0.01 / 30.5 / 30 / 30.3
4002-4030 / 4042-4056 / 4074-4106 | -0.05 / 30.3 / 23.9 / 27.5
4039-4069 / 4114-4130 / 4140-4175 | 0.06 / 29.5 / 28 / 28.5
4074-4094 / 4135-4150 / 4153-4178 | 0.01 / 26.4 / 28.5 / 27.9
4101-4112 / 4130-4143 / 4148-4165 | -0.12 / 20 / 28.2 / 25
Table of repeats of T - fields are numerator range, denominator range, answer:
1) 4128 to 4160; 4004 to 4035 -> 0.96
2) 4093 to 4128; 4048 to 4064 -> 0.79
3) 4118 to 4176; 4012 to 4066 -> 0.98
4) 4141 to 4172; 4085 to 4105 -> 1.31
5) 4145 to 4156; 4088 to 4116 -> 1.28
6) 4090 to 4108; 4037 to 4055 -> 0.73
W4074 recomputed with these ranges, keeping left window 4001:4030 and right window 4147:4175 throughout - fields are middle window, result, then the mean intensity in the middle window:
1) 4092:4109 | 5.2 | 20.2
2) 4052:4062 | -0.2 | 30.6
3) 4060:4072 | 0.2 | 29.1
